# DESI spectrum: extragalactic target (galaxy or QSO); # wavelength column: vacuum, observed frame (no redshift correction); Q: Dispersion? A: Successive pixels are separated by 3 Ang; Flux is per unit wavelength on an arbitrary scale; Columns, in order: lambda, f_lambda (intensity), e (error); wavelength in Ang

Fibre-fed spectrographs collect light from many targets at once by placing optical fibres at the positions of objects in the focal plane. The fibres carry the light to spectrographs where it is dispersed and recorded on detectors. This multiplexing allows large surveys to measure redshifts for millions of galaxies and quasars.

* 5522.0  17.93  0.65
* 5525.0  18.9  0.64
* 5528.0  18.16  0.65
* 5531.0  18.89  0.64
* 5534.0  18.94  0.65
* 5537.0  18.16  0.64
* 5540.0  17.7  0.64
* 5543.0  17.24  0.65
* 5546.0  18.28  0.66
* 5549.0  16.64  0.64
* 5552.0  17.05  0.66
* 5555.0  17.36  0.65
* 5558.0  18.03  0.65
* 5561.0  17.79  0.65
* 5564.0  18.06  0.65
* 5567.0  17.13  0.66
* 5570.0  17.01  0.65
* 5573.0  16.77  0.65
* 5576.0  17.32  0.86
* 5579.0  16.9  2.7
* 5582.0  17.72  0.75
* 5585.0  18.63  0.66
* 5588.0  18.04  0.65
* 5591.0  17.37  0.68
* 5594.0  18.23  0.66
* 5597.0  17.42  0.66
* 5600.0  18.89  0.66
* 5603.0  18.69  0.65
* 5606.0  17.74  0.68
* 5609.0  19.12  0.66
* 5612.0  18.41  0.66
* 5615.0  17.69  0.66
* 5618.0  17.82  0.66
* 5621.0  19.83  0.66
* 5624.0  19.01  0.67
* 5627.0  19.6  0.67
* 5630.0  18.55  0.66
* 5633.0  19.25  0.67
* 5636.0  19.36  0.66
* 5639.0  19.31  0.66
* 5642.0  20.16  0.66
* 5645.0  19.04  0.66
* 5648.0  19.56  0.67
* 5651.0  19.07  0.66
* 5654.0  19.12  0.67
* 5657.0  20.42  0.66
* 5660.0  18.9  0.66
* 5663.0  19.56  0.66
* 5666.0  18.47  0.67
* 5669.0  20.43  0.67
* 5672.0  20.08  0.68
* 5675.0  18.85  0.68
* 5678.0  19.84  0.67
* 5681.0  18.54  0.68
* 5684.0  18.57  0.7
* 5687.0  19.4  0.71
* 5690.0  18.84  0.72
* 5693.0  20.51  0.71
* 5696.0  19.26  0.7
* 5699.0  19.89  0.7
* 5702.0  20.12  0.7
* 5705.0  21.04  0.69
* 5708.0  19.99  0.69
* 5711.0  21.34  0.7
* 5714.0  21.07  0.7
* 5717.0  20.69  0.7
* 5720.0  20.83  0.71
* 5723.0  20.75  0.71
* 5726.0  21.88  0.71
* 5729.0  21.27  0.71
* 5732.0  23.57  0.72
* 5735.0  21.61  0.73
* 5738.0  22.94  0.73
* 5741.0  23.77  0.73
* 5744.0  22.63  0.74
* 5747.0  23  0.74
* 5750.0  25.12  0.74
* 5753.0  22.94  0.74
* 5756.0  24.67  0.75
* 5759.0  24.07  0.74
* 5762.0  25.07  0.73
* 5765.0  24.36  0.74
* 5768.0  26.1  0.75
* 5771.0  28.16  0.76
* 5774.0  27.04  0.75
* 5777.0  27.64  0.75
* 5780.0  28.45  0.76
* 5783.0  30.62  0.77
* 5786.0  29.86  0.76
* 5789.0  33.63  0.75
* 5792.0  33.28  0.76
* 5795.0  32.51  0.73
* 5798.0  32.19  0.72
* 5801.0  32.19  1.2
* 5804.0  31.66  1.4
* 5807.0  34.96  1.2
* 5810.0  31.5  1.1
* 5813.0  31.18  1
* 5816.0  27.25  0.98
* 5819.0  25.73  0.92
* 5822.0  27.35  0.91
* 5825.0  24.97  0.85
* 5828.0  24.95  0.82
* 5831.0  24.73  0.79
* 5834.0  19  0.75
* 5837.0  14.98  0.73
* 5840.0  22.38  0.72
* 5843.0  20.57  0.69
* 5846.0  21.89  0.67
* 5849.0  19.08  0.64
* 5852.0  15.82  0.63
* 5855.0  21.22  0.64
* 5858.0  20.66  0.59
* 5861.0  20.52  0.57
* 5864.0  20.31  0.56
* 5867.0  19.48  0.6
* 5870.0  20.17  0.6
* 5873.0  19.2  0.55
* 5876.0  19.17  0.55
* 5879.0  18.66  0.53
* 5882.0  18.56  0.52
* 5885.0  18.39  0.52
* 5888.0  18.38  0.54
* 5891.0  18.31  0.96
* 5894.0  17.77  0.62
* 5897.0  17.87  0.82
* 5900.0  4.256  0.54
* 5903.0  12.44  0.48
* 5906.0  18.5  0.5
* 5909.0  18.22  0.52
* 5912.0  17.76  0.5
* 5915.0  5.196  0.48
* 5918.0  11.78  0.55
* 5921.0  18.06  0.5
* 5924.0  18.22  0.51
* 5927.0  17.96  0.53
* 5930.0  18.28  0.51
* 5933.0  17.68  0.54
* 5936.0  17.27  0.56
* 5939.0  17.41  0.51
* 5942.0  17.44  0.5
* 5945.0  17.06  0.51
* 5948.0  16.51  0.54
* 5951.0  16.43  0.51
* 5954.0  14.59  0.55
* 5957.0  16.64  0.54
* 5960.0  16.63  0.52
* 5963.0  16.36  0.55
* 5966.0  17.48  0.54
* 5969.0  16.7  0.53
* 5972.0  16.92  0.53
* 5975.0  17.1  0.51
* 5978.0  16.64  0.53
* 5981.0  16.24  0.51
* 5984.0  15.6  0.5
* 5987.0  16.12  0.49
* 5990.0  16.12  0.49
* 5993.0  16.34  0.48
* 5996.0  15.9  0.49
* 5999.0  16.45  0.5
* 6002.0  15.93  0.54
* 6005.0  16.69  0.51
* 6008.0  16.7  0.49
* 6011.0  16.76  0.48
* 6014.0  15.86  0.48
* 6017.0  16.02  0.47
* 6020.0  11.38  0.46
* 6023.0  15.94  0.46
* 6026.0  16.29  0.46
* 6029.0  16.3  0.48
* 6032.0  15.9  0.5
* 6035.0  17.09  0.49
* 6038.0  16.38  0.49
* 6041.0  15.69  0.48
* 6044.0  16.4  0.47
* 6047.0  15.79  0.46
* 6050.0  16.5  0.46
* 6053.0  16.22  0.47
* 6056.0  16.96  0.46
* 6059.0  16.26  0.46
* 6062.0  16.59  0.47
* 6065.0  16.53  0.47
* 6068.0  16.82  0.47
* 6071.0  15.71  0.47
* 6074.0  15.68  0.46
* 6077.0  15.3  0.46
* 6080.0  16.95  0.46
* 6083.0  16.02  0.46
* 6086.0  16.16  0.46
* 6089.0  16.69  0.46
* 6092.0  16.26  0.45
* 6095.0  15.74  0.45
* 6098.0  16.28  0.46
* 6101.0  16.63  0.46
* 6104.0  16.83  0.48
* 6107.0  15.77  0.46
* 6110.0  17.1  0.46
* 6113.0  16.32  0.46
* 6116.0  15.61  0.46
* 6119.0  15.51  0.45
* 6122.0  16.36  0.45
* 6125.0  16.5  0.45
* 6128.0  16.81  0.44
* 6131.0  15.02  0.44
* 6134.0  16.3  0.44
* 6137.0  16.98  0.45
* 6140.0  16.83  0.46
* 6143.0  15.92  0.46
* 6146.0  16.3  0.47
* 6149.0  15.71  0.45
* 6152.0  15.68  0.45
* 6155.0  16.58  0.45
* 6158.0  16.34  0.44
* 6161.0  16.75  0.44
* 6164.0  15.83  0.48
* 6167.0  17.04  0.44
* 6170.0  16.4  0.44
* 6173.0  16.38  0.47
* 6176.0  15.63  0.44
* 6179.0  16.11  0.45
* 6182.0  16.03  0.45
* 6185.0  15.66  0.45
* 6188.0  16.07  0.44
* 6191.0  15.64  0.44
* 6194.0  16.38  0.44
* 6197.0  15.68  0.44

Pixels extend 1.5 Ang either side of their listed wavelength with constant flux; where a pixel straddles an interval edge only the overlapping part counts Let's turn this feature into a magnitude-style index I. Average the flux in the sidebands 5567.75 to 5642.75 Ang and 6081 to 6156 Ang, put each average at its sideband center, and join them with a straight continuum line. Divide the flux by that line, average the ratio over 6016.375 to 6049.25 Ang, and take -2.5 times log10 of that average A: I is 0.06 mag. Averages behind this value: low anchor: 18.3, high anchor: 16.2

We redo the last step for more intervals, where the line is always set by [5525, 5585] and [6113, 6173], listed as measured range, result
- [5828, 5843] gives -0.22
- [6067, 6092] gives 0.02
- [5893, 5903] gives 0.29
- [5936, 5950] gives -0.02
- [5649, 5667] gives -0.11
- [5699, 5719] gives -0.19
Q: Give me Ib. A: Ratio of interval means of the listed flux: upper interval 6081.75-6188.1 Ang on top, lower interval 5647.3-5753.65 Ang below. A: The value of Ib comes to 0.79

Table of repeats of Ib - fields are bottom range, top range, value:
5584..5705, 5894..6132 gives 0.84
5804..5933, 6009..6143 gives 0.81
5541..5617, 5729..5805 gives 1.52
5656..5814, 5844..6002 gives 0.71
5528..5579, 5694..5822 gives 1.45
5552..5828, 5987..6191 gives 0.73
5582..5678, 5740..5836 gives 1.45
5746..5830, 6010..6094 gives 0.57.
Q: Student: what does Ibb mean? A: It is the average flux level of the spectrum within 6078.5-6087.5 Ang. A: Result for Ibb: 16.4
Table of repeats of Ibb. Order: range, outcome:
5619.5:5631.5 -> 19.2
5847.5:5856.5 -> 18.7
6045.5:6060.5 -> 16.3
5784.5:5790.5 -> 31.7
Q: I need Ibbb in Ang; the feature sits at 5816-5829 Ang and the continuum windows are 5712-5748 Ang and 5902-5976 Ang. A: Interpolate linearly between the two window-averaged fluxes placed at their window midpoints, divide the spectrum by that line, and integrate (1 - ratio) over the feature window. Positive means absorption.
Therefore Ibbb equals -4.3 Ang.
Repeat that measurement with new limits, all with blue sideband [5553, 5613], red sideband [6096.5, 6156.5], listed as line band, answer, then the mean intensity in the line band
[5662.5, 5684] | -2.2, 19.3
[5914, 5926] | 2.1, 13.8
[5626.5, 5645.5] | -1.8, 19.3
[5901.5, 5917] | 2.3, 14.3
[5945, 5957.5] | 0.5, 16.1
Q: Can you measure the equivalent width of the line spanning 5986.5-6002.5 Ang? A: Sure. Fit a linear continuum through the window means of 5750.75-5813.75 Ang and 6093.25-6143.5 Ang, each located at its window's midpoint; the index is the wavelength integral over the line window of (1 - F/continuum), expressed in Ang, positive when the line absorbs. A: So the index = 3.7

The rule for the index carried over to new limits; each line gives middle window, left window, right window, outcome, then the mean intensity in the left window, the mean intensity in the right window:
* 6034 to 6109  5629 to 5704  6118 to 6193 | 2.00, 19.4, 16.2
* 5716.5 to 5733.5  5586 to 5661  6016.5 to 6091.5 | -3.16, 18.8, 16.1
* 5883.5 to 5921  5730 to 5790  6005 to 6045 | 9.97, 25.7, 15.9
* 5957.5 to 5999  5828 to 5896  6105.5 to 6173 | 3.96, 19.6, 16.3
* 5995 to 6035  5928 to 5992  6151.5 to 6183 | 1.71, 16.7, 16.3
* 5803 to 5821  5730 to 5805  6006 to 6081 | -3.56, 27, 16.1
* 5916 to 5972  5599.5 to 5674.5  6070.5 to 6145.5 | 1.70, 19.1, 16.2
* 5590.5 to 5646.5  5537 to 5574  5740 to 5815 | 4.88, 17.5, 28.3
